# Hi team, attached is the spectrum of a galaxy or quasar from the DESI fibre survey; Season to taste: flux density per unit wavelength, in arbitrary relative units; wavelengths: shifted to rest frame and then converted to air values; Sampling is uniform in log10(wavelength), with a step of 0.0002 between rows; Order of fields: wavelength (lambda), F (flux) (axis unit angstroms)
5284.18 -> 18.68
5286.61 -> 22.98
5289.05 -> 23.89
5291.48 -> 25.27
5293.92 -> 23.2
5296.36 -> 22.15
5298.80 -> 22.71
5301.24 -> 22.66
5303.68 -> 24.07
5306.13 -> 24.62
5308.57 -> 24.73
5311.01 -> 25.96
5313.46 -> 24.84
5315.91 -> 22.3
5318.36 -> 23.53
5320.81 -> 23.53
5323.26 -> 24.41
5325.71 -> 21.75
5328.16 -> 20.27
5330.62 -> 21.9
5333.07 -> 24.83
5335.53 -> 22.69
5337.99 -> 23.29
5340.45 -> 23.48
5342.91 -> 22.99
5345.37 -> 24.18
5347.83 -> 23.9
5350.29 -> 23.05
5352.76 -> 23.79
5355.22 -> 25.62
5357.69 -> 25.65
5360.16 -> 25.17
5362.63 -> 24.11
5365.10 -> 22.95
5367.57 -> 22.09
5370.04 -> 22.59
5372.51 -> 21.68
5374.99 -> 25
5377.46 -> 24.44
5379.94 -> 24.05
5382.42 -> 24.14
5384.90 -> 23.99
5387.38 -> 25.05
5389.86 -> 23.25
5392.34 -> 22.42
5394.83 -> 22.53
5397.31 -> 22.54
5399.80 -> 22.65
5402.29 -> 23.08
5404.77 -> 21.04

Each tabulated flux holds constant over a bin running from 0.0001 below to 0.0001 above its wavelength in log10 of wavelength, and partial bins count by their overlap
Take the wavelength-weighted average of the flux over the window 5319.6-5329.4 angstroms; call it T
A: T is 22.5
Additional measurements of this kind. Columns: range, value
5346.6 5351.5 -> 23.5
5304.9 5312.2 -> 25.1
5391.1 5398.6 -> 22.5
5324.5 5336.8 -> 22.3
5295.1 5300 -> 22.4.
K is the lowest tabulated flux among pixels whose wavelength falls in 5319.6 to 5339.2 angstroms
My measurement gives 20.27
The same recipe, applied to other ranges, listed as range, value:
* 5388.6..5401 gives 22.42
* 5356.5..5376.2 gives 21.68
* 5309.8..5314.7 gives 24.84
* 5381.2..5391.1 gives 23.25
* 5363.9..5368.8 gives 22.09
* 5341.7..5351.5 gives 22.99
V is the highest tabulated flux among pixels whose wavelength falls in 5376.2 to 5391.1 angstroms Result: 25.05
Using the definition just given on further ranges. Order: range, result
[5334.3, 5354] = 24.18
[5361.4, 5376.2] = 25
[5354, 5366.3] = 25.65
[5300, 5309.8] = 24.73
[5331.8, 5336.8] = 24.83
